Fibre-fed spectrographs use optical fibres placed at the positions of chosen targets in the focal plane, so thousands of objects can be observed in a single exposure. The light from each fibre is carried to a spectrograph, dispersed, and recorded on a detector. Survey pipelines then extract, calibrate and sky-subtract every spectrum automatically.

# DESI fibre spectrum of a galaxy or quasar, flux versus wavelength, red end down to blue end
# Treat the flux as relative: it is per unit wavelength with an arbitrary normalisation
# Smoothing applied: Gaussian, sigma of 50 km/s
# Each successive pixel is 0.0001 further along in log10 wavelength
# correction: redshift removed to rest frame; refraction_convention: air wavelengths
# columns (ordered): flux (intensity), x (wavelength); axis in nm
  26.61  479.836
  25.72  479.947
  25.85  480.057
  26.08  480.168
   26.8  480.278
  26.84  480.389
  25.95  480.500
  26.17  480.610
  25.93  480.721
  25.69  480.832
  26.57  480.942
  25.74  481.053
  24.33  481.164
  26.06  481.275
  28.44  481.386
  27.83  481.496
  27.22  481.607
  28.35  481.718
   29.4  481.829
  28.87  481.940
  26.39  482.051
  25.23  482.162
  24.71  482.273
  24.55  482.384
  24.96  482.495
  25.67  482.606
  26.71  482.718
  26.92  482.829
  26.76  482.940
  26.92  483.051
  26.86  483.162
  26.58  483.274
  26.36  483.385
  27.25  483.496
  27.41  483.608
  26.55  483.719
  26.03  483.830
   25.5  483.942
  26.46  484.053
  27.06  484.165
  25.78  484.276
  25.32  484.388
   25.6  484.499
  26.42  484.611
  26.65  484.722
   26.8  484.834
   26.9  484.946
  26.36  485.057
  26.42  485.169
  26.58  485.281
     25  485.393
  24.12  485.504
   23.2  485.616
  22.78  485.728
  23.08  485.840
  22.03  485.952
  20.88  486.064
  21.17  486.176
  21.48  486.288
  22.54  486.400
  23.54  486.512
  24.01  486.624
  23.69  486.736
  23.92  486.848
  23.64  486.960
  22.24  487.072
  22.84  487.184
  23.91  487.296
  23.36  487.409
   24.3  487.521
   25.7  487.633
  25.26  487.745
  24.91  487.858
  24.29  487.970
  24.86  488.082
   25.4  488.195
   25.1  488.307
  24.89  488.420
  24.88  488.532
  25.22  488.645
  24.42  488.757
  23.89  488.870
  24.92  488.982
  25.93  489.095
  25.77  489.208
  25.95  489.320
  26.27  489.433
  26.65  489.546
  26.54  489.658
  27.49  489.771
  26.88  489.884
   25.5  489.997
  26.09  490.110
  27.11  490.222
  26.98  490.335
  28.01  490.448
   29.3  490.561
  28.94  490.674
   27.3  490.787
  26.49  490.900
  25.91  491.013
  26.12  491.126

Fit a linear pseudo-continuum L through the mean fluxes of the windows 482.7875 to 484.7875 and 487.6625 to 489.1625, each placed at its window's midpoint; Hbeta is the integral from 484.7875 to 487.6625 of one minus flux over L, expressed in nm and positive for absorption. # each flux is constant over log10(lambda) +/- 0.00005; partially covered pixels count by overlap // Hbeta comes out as 0.20 nm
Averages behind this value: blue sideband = 26.5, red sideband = 24.9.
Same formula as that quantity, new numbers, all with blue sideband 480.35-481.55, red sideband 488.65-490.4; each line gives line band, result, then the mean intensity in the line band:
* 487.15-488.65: 0.082 nm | 24.6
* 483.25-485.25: -0.016 nm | 26.4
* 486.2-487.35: 0.132 nm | 23.1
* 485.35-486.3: 0.127 nm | 22.7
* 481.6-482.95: -0.015 nm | 26.6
